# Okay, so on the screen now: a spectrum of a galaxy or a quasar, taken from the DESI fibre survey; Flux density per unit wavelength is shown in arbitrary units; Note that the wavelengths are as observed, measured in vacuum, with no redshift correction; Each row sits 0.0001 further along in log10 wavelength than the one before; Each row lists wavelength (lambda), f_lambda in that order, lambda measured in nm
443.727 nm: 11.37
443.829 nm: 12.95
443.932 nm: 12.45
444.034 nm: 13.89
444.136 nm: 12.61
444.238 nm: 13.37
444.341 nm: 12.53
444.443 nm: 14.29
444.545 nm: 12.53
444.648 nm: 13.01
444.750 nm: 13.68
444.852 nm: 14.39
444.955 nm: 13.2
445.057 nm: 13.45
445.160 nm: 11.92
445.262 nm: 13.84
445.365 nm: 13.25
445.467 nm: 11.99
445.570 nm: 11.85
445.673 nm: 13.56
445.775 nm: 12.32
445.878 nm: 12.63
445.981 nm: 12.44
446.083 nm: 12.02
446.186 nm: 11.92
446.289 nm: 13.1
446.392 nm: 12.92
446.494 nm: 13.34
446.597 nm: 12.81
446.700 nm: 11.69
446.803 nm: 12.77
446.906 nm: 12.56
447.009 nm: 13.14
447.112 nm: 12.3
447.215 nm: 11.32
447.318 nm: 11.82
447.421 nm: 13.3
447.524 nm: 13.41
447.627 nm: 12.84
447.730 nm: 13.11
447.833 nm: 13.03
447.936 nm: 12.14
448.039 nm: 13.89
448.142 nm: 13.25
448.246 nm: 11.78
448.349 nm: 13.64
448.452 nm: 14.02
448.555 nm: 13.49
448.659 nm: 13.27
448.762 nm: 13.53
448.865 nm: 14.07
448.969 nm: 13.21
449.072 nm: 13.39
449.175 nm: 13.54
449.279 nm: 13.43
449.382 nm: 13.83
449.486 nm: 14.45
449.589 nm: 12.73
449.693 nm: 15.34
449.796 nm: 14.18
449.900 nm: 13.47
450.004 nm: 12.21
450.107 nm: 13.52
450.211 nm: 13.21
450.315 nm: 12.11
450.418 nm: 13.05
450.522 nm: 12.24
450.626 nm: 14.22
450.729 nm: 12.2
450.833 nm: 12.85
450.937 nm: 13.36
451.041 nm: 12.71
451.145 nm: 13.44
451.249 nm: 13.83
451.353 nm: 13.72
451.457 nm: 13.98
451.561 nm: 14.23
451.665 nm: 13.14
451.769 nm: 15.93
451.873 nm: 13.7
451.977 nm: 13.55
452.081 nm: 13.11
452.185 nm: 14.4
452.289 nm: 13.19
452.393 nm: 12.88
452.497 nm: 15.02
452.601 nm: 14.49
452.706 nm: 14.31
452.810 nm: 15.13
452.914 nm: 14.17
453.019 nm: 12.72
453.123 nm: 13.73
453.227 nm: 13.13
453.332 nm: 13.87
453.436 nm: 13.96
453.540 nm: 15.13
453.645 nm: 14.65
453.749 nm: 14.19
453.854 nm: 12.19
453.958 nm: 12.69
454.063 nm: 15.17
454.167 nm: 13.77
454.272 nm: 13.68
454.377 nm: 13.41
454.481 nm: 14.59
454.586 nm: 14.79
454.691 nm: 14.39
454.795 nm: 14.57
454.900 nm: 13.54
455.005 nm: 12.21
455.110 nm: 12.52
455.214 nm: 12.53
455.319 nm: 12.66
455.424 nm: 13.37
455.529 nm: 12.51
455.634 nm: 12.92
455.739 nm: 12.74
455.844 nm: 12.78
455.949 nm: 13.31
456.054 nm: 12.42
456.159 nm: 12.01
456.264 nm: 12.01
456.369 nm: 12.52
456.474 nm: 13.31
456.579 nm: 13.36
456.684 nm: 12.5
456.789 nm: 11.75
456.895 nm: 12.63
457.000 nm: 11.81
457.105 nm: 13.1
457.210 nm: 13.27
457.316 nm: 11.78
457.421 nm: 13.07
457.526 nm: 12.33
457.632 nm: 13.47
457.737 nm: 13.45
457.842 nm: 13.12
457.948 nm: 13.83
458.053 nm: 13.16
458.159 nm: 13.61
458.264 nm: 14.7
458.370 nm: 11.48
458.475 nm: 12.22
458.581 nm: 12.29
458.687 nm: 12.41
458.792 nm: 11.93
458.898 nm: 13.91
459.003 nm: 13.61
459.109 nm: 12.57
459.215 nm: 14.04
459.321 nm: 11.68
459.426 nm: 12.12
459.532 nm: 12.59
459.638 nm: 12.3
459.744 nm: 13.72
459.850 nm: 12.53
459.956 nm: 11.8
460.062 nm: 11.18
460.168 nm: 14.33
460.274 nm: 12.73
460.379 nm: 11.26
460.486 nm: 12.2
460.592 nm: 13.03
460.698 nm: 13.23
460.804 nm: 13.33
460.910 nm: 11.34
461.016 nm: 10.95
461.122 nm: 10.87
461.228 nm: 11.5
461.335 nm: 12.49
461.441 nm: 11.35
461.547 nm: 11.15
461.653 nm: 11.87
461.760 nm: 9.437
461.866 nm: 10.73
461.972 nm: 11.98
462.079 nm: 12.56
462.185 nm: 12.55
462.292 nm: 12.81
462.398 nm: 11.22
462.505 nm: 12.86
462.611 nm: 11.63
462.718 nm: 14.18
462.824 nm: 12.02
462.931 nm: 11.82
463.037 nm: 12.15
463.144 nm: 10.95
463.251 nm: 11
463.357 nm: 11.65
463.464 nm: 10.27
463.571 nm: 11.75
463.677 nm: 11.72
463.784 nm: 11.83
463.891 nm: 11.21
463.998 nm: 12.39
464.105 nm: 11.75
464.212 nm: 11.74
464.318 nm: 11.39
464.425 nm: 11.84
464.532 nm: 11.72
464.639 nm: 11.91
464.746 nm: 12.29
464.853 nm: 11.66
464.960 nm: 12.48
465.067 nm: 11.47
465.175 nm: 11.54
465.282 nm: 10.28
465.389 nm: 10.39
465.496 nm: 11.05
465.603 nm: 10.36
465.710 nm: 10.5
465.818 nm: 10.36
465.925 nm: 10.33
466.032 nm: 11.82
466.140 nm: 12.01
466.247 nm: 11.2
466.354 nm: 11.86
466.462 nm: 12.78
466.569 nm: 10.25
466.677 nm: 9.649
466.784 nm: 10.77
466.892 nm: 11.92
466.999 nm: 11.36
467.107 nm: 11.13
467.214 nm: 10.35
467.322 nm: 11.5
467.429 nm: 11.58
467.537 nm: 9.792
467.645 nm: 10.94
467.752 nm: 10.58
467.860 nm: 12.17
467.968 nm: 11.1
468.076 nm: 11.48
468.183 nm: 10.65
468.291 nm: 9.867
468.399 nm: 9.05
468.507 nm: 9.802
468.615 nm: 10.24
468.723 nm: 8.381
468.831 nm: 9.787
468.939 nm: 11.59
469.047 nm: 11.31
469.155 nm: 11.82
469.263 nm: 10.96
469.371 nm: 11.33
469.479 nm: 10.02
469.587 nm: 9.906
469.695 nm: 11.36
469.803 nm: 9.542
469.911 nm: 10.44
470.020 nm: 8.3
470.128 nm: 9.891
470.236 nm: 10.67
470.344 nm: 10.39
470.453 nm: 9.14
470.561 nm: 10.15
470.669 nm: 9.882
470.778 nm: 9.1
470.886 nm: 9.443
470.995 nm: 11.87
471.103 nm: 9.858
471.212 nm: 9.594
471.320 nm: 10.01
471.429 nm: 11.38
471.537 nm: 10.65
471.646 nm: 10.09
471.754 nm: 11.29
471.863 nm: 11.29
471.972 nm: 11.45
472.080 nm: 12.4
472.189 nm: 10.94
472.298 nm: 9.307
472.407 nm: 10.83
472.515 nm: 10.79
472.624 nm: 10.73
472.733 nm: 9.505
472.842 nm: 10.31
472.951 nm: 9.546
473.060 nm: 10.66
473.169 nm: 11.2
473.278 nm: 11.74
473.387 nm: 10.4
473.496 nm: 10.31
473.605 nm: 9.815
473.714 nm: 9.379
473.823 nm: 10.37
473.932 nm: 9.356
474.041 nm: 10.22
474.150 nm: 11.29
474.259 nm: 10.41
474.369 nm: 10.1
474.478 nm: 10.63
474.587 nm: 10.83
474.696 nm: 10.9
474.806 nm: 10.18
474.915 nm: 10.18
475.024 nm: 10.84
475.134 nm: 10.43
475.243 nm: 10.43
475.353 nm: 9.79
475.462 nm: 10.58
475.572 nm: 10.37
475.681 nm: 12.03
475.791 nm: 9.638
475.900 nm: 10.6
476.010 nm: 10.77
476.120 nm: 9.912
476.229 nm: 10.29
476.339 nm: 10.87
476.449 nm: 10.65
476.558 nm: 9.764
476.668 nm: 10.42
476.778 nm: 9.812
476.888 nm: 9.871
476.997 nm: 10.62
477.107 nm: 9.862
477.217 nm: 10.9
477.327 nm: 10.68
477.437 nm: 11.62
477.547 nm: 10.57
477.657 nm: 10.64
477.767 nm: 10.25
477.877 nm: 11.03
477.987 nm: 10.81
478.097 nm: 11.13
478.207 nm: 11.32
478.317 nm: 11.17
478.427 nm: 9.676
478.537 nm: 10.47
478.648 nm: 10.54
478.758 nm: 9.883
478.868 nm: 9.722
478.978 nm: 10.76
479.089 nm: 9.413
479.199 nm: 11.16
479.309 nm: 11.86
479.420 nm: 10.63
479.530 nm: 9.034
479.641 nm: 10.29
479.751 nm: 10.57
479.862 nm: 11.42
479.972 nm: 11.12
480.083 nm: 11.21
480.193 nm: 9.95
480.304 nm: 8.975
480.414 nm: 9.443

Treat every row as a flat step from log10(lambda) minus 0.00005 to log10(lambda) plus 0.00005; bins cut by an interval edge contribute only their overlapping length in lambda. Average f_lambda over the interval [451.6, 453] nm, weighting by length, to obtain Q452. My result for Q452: 14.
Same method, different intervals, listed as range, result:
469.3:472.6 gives 10.4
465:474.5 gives 10.6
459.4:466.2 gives 11.8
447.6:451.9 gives 13.4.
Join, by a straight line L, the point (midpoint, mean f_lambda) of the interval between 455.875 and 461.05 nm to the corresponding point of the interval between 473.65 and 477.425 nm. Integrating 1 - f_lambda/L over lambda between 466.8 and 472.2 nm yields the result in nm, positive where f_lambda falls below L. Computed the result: 0.31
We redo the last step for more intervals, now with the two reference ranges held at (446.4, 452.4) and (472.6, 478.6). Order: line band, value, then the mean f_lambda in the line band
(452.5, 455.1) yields -0.23 nm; 13.9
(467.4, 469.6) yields 0.12 nm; 10.6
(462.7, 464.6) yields 0.01 nm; 11.7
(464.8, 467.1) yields 0.07 nm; 11.1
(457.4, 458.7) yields -0.07 nm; 13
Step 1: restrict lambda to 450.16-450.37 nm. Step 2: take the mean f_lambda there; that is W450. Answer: 12.7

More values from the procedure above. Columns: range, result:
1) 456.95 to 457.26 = 12.8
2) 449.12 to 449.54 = 13.8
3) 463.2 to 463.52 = 11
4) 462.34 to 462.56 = 12.1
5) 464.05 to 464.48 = 11.7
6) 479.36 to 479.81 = 10.1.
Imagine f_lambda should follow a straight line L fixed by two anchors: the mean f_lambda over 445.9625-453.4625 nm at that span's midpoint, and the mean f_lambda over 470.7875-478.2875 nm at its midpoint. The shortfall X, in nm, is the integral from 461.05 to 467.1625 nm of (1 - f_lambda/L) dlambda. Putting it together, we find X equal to 0.101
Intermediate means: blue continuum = 13.3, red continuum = 10.5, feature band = 11.5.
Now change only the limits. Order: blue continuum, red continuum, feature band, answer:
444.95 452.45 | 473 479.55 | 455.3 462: -0.17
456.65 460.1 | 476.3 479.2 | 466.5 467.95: 0.09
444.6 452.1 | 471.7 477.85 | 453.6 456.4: -0.17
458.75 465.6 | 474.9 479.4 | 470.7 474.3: 0.16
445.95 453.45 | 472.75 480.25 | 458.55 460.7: -0.06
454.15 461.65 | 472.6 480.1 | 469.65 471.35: 0.19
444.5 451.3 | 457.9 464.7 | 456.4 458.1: -0.06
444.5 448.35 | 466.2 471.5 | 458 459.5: -0.17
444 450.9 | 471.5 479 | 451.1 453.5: -0.25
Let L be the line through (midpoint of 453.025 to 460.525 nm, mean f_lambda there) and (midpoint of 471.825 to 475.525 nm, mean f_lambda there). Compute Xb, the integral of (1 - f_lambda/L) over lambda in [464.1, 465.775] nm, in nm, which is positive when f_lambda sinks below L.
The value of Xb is 0.06 nm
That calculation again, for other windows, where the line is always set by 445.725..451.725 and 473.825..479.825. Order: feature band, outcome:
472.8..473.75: 0.04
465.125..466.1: 0.07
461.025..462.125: 0.05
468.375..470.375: 0.16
